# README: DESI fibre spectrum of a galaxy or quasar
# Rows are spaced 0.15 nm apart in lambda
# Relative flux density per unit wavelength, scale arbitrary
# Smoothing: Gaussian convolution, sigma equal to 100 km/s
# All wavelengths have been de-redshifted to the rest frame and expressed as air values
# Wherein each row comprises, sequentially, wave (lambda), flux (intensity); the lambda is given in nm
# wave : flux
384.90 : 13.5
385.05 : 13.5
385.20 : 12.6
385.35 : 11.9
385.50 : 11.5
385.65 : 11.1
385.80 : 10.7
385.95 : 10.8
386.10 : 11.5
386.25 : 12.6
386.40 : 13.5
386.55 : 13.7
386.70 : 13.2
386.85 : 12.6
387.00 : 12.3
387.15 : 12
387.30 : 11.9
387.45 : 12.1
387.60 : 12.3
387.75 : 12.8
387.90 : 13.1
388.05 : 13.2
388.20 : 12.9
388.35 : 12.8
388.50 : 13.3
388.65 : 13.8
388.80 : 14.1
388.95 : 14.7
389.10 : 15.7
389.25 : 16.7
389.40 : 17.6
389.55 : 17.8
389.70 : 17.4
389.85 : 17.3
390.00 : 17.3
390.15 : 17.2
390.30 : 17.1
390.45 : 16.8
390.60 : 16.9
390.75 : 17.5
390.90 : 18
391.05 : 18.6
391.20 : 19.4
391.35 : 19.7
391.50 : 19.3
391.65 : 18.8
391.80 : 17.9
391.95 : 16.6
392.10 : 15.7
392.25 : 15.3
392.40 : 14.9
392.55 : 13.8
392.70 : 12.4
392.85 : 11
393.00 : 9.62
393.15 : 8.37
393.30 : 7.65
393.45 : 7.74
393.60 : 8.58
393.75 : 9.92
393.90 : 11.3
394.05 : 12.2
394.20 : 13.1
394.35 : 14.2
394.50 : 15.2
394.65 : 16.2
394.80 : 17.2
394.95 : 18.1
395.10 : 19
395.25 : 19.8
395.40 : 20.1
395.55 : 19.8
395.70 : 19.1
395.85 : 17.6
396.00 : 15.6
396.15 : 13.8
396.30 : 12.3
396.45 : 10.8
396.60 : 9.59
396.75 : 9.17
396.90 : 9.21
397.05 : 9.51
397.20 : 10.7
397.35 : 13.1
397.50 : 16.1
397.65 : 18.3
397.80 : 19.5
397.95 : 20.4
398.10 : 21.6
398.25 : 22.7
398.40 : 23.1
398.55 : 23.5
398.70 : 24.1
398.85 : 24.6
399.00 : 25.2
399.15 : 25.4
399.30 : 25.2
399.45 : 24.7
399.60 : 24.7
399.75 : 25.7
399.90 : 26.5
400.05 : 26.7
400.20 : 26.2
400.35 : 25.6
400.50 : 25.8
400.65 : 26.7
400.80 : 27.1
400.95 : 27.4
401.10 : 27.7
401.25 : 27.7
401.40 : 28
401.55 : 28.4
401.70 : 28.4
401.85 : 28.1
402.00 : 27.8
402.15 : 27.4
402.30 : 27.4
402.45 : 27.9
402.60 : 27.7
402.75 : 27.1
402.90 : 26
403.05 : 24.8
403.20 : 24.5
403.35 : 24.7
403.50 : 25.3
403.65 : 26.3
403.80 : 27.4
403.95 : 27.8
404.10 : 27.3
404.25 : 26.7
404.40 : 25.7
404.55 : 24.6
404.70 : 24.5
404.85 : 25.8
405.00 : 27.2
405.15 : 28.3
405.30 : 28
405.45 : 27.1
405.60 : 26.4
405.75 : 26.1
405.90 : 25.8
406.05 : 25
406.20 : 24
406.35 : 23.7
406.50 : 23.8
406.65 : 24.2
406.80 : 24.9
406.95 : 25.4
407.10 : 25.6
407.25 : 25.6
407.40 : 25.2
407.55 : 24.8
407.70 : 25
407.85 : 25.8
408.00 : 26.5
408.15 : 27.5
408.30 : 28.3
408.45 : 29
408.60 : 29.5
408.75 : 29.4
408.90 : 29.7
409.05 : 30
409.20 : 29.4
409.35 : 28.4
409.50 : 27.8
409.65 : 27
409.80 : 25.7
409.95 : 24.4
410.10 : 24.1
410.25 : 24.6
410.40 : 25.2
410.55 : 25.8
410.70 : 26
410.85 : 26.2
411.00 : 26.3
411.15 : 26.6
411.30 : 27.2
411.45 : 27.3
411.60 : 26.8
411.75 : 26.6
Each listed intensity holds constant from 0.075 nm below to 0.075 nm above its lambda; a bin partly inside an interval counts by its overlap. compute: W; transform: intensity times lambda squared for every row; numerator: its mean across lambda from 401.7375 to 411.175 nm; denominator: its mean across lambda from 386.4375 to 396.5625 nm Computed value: 1.92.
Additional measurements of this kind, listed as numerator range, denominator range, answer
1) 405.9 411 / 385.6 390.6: 2.07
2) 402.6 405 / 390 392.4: 1.58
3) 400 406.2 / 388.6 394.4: 1.90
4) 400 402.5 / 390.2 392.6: 1.66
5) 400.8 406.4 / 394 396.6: 1.74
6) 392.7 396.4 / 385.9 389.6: 1.08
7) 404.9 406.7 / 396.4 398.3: 1.84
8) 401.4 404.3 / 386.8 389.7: 2.09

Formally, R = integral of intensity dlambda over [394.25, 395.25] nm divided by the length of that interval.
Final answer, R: 16.8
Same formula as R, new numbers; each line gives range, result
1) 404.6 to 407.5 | 25.6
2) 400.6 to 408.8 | 26.5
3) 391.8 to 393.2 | 13.4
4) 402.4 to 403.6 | 26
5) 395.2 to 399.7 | 18.3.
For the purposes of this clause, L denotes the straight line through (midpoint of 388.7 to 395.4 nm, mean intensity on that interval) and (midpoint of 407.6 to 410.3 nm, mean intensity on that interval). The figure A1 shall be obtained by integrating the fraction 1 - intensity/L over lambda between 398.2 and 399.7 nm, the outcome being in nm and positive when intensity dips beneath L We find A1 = -0.30 nm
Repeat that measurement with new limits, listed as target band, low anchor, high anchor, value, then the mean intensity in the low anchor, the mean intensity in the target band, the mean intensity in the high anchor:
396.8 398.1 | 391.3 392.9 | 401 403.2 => 0.427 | 16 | 14.9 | 27.4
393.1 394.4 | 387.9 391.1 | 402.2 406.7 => 0.590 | 15.9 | 10.3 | 26.1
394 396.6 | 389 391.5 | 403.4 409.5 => 0.560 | 17.6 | 16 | 26.5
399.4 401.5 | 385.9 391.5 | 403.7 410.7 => -0.405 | 14.9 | 26.5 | 26.4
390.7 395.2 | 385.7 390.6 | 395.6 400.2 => 0.513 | 14.1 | 14.6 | 19.1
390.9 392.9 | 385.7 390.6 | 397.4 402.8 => 0.110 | 14.1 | 16.5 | 25.2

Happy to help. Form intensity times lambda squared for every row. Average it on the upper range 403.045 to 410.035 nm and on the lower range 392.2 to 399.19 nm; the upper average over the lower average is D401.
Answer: 1.79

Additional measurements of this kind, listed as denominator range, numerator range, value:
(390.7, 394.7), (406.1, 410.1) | 2.03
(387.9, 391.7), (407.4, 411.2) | 1.80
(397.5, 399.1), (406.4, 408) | 1.19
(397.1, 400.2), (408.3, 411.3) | 1.30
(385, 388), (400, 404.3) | 2.37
